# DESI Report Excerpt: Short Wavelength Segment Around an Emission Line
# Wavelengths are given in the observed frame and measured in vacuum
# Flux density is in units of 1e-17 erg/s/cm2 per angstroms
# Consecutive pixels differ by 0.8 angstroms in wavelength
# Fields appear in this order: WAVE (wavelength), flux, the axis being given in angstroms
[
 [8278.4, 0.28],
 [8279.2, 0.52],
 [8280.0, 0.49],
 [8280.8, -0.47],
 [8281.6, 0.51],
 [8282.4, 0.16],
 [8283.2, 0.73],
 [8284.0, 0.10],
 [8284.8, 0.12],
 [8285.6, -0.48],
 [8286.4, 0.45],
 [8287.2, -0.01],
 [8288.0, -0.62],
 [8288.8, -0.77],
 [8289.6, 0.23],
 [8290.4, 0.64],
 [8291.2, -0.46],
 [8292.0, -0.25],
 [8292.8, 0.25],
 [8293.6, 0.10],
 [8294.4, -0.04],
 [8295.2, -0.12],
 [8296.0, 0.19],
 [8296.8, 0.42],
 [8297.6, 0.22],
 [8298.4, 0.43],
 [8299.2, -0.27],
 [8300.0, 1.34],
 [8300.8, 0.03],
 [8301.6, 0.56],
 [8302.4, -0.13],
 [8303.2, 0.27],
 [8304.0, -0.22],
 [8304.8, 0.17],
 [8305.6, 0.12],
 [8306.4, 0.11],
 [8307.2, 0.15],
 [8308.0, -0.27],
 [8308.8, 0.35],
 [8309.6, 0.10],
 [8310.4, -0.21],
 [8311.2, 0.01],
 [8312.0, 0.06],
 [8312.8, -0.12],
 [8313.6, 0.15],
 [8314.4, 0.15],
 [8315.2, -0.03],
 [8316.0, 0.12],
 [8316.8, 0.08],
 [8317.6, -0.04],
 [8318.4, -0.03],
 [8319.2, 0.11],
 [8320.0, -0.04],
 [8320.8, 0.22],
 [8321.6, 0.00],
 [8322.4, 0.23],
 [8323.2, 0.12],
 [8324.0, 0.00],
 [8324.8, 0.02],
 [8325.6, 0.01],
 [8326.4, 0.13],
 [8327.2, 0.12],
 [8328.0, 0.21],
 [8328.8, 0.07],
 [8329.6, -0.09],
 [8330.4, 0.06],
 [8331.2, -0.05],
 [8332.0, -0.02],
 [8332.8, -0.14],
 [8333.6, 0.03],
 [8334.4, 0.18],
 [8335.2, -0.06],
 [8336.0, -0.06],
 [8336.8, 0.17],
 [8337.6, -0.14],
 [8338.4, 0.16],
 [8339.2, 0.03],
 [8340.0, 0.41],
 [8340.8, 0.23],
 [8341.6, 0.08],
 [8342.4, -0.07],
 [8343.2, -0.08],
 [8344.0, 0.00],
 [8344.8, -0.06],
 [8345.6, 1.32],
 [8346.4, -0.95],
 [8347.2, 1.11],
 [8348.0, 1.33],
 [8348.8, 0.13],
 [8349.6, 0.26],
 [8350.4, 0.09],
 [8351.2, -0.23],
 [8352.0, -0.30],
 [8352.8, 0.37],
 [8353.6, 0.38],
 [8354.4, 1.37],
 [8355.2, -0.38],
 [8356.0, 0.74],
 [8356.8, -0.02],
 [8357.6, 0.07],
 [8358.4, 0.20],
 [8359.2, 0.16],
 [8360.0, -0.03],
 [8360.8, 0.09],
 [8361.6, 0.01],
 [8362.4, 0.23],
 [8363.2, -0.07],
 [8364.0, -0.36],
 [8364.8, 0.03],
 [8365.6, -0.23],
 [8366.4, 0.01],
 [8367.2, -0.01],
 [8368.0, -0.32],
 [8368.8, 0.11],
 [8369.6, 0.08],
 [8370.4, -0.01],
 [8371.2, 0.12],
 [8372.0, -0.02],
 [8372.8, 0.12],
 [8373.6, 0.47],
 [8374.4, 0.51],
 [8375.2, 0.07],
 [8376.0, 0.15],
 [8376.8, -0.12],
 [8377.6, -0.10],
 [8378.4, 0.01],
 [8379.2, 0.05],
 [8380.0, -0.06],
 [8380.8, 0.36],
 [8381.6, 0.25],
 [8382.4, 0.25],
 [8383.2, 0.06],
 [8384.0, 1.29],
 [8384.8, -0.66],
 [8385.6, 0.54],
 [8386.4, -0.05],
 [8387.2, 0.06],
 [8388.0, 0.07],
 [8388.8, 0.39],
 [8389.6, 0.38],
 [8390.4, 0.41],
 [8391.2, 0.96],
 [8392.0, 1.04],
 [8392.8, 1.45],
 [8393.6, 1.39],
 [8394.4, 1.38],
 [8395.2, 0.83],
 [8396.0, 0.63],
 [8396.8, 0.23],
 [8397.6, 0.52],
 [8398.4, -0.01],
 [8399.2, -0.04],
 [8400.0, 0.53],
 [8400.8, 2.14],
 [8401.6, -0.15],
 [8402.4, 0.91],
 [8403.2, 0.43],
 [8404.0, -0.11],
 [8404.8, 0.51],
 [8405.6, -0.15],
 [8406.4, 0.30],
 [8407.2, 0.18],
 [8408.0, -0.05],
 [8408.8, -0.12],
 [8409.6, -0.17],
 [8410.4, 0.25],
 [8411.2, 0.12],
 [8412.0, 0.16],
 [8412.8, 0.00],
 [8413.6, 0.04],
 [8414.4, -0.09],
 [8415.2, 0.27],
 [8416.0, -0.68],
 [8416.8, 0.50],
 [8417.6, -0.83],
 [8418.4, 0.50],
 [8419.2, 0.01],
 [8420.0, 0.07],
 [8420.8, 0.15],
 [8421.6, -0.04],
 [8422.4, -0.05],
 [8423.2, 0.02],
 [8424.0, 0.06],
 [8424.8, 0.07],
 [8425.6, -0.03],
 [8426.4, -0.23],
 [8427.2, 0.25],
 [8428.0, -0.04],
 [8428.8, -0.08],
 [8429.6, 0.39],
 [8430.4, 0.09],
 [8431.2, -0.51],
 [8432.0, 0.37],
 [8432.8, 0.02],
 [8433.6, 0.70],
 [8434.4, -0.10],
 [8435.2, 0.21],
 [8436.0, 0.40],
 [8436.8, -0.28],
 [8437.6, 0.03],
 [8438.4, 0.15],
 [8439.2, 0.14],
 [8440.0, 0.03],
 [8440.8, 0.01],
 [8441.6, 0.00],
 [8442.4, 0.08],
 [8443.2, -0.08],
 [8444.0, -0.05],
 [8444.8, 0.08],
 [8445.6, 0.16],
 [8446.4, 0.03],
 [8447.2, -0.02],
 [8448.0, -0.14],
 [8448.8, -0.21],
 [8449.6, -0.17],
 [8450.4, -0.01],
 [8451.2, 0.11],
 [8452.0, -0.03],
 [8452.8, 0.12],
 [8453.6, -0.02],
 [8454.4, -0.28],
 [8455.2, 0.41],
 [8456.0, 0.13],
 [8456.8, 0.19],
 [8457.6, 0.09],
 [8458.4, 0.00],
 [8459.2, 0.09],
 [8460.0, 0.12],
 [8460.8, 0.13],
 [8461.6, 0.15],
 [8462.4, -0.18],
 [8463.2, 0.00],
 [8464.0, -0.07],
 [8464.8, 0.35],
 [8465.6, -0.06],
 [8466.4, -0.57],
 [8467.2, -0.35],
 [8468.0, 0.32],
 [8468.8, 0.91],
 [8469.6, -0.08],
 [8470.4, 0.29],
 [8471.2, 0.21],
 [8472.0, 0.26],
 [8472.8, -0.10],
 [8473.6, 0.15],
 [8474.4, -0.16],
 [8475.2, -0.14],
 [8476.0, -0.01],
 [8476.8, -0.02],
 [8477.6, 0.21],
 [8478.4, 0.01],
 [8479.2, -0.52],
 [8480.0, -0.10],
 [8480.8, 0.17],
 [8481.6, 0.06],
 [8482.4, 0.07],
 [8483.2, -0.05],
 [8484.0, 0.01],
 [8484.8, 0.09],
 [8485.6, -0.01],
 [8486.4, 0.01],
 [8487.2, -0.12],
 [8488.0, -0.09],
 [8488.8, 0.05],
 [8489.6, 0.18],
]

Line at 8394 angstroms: Hbeta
